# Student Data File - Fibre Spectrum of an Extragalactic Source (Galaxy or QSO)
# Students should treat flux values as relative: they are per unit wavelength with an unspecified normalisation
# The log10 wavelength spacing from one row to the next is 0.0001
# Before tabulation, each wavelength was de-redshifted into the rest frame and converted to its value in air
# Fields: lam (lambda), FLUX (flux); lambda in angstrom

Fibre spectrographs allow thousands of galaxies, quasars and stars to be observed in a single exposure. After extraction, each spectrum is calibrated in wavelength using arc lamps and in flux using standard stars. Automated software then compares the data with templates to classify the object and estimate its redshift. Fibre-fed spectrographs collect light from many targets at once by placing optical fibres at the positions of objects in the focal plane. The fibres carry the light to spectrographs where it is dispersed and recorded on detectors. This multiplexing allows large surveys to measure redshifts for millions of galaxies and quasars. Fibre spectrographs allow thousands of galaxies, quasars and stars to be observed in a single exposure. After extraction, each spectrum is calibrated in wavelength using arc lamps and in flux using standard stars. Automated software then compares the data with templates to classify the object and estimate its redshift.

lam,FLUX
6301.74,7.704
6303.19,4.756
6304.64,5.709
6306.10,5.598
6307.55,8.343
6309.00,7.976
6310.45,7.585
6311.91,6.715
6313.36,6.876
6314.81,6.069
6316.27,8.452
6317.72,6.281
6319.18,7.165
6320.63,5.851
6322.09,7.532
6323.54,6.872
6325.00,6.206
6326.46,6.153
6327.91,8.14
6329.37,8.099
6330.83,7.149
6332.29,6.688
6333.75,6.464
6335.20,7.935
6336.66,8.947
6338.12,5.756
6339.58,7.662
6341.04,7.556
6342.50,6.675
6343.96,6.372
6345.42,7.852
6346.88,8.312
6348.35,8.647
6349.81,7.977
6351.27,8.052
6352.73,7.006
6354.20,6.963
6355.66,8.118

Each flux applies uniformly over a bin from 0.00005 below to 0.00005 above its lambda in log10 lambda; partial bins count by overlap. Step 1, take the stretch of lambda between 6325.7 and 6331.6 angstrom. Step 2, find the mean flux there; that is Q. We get 7.37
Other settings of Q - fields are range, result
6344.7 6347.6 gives 8.09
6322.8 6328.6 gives 6.84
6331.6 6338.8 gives 7.18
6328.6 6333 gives 7.31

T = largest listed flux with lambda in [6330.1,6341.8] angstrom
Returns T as 8.947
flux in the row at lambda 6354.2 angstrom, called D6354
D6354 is 6.963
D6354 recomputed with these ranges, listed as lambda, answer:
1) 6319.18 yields 7.165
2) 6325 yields 6.206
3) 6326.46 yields 6.153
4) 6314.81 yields 6.069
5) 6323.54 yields 6.872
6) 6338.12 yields 5.756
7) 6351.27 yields 8.052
